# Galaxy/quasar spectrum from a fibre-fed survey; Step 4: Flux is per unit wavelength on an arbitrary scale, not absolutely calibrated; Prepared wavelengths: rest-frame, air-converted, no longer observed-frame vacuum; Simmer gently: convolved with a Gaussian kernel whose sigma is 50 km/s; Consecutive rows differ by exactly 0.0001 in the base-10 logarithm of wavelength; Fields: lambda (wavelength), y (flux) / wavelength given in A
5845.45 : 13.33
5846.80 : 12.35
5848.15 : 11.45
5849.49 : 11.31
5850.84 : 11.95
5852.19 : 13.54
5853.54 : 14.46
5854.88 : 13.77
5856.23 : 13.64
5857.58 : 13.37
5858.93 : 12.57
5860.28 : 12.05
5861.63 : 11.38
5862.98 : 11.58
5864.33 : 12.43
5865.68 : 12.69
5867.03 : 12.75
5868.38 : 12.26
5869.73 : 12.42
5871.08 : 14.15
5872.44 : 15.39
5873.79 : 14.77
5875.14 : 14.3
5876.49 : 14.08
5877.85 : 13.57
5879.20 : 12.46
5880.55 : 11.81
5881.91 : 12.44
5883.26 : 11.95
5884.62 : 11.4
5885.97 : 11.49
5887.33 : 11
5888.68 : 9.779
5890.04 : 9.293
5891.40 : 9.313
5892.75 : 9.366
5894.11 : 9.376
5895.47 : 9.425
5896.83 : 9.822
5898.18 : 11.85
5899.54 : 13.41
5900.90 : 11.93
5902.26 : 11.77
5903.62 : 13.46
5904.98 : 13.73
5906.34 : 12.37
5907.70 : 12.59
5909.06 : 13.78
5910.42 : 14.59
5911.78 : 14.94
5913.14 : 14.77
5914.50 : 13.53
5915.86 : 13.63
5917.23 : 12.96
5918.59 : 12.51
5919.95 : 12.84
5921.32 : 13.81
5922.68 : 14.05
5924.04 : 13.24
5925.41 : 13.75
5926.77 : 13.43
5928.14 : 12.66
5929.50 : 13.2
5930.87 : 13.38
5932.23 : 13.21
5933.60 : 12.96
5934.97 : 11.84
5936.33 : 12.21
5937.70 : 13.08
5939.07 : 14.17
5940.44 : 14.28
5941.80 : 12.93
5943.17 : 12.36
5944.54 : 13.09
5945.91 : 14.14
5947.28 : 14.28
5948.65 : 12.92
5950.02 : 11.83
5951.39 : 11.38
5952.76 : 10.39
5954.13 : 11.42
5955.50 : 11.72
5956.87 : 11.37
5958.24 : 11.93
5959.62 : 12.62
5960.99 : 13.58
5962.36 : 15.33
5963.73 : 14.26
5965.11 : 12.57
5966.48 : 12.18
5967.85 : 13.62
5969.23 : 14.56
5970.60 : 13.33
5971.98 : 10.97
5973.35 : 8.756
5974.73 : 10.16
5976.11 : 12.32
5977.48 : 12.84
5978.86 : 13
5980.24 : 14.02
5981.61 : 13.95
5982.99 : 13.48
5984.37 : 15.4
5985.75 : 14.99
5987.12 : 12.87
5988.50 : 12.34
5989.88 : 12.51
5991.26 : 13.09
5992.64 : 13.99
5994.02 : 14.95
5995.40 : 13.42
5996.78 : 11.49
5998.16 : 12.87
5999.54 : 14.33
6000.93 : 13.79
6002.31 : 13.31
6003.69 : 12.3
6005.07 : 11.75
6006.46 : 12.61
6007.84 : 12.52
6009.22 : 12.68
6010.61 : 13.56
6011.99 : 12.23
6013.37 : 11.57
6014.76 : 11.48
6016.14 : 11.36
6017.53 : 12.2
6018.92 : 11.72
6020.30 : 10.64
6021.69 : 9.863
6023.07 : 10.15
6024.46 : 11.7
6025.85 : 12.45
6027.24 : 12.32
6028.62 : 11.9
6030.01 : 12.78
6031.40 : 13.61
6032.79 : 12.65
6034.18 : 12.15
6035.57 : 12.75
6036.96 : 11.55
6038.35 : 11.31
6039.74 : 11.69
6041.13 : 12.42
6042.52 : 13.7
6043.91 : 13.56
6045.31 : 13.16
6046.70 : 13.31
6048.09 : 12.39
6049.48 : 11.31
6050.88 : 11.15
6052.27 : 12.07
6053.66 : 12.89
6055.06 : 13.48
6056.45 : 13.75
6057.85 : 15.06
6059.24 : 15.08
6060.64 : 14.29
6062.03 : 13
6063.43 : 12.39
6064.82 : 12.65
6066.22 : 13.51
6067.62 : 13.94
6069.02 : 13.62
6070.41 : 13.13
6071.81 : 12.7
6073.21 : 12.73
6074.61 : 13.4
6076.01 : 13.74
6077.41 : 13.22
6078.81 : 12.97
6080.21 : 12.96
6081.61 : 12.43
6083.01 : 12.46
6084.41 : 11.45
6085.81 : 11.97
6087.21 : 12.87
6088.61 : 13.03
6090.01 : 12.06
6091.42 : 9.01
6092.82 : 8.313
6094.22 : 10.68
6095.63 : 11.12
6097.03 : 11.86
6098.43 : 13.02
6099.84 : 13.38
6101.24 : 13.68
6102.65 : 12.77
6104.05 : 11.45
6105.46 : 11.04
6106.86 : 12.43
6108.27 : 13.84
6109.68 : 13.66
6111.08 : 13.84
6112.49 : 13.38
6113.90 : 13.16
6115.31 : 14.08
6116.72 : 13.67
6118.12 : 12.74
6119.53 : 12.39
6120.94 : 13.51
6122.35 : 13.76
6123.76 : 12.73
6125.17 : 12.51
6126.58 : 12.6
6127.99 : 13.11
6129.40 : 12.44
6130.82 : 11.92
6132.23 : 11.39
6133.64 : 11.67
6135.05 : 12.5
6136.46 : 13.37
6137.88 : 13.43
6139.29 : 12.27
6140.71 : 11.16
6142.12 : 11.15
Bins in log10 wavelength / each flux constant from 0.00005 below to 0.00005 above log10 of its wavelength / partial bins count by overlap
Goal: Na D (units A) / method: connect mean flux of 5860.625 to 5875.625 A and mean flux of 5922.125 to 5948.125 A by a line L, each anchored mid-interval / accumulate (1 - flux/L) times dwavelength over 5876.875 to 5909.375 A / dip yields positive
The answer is 3.9 A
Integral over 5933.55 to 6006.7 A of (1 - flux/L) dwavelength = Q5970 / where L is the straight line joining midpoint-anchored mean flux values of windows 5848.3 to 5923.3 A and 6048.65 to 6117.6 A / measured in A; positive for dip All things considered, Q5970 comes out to -1.6 A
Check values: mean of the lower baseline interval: 12.5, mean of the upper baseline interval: 12.7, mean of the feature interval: 12.9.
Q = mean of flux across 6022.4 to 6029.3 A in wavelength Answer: 11.7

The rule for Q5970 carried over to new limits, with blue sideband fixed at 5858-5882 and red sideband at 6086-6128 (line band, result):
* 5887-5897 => 2.56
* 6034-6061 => -0.48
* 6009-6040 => 1.83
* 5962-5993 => -0.67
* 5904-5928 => -1.23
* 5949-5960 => 1.04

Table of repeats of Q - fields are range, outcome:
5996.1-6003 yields 13.2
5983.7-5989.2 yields 13.9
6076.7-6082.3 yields 12.9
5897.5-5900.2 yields 12.6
